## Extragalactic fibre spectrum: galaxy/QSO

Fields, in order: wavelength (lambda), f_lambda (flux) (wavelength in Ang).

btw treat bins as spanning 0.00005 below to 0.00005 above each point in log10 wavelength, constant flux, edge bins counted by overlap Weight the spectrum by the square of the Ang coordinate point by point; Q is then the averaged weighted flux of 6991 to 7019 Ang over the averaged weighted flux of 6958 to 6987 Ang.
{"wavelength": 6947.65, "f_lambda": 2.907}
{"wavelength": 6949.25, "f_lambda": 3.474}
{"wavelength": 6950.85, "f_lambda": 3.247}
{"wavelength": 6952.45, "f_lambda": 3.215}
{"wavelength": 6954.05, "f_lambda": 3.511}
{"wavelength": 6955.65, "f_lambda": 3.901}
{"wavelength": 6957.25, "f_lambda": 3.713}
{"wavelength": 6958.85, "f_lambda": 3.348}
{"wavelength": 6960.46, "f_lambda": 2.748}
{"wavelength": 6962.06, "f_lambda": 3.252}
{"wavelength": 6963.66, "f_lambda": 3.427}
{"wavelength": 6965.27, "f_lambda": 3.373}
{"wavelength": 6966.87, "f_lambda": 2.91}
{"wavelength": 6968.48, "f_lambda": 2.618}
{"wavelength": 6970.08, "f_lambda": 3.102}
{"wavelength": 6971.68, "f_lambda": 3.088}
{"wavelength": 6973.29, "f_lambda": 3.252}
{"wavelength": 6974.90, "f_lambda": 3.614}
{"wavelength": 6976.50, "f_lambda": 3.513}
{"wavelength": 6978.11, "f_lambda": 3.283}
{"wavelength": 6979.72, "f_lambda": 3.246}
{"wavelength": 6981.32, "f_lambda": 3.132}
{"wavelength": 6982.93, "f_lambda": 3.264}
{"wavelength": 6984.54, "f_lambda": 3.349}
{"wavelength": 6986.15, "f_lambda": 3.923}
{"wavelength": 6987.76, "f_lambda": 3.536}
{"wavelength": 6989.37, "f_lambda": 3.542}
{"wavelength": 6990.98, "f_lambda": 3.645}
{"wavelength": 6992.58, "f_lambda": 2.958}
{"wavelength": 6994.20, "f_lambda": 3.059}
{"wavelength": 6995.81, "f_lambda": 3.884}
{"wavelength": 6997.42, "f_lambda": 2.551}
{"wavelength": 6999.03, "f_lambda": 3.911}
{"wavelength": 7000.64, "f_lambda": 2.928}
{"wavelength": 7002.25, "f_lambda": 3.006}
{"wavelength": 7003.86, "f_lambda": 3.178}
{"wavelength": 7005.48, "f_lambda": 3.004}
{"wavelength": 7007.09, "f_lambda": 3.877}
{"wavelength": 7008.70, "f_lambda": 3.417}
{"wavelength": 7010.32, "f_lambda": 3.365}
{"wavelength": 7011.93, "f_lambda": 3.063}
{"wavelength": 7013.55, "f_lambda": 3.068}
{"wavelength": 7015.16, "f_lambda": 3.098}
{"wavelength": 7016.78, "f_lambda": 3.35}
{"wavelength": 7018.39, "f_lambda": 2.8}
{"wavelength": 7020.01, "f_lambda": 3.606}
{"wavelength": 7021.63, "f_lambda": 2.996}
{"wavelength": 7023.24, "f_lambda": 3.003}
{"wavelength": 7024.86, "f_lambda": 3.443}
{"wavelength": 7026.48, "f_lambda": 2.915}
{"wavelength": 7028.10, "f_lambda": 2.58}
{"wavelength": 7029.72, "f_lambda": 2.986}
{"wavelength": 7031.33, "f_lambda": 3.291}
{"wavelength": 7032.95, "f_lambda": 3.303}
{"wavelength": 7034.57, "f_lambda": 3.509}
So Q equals 1.0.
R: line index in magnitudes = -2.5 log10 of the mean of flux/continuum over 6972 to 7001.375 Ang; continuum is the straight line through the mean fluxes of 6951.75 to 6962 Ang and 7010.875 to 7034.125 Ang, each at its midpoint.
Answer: -0.03 mag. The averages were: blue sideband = 3.4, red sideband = 3.12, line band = 3.36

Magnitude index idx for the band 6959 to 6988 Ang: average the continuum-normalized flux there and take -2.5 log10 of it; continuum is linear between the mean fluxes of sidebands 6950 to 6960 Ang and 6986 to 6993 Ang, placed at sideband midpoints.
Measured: 0.08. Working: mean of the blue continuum 3.46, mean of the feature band 3.25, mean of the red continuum 3.52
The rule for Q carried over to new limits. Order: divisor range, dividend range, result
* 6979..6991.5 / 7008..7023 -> 0.93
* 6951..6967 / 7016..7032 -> 0.94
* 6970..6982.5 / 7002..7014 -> 1.00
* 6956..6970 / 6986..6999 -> 1.07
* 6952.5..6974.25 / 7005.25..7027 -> 1.01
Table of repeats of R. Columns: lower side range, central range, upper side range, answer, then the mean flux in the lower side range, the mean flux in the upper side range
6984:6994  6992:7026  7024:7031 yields 0.00 mag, 3.47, 3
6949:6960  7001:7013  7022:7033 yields -0.03 mag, 3.46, 3.06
